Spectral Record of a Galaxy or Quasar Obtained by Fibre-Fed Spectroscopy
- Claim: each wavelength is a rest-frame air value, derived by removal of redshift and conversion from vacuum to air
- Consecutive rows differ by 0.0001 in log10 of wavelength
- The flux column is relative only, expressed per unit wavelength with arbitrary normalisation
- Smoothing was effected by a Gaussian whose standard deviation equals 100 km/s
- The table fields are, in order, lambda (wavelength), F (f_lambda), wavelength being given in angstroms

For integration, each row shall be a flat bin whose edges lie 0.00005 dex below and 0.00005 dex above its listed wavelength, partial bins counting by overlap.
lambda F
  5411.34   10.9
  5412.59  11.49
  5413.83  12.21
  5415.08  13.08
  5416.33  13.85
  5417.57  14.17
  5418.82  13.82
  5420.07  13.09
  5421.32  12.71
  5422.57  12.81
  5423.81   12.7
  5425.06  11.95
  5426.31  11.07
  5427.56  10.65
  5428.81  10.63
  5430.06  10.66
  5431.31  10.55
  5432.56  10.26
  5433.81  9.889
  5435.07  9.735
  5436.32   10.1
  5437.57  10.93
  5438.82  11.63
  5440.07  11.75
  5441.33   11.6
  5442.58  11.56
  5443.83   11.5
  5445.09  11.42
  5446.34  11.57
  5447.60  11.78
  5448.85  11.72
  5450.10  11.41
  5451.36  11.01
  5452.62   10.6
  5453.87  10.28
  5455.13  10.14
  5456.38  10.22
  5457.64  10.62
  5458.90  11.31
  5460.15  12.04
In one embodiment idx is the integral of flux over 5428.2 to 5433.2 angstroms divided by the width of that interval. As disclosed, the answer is 10.5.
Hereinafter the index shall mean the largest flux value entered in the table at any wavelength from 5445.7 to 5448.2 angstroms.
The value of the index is 11.78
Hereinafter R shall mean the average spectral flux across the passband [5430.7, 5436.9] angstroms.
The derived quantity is 10.1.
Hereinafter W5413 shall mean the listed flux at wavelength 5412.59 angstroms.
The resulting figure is 11.49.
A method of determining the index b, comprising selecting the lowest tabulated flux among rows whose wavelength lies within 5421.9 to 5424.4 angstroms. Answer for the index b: 12.7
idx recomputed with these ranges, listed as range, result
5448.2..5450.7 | 11.6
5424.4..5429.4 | 11.1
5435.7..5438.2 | 10.5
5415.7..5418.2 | 14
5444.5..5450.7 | 11.6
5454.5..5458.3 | 10.3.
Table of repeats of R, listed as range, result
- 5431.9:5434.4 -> 10.1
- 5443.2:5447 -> 11.5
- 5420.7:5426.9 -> 12.3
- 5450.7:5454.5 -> 10.6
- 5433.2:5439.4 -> 10.4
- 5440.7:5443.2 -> 11.6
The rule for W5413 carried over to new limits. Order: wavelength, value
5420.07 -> 13.09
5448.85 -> 11.72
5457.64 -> 10.62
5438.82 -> 11.63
